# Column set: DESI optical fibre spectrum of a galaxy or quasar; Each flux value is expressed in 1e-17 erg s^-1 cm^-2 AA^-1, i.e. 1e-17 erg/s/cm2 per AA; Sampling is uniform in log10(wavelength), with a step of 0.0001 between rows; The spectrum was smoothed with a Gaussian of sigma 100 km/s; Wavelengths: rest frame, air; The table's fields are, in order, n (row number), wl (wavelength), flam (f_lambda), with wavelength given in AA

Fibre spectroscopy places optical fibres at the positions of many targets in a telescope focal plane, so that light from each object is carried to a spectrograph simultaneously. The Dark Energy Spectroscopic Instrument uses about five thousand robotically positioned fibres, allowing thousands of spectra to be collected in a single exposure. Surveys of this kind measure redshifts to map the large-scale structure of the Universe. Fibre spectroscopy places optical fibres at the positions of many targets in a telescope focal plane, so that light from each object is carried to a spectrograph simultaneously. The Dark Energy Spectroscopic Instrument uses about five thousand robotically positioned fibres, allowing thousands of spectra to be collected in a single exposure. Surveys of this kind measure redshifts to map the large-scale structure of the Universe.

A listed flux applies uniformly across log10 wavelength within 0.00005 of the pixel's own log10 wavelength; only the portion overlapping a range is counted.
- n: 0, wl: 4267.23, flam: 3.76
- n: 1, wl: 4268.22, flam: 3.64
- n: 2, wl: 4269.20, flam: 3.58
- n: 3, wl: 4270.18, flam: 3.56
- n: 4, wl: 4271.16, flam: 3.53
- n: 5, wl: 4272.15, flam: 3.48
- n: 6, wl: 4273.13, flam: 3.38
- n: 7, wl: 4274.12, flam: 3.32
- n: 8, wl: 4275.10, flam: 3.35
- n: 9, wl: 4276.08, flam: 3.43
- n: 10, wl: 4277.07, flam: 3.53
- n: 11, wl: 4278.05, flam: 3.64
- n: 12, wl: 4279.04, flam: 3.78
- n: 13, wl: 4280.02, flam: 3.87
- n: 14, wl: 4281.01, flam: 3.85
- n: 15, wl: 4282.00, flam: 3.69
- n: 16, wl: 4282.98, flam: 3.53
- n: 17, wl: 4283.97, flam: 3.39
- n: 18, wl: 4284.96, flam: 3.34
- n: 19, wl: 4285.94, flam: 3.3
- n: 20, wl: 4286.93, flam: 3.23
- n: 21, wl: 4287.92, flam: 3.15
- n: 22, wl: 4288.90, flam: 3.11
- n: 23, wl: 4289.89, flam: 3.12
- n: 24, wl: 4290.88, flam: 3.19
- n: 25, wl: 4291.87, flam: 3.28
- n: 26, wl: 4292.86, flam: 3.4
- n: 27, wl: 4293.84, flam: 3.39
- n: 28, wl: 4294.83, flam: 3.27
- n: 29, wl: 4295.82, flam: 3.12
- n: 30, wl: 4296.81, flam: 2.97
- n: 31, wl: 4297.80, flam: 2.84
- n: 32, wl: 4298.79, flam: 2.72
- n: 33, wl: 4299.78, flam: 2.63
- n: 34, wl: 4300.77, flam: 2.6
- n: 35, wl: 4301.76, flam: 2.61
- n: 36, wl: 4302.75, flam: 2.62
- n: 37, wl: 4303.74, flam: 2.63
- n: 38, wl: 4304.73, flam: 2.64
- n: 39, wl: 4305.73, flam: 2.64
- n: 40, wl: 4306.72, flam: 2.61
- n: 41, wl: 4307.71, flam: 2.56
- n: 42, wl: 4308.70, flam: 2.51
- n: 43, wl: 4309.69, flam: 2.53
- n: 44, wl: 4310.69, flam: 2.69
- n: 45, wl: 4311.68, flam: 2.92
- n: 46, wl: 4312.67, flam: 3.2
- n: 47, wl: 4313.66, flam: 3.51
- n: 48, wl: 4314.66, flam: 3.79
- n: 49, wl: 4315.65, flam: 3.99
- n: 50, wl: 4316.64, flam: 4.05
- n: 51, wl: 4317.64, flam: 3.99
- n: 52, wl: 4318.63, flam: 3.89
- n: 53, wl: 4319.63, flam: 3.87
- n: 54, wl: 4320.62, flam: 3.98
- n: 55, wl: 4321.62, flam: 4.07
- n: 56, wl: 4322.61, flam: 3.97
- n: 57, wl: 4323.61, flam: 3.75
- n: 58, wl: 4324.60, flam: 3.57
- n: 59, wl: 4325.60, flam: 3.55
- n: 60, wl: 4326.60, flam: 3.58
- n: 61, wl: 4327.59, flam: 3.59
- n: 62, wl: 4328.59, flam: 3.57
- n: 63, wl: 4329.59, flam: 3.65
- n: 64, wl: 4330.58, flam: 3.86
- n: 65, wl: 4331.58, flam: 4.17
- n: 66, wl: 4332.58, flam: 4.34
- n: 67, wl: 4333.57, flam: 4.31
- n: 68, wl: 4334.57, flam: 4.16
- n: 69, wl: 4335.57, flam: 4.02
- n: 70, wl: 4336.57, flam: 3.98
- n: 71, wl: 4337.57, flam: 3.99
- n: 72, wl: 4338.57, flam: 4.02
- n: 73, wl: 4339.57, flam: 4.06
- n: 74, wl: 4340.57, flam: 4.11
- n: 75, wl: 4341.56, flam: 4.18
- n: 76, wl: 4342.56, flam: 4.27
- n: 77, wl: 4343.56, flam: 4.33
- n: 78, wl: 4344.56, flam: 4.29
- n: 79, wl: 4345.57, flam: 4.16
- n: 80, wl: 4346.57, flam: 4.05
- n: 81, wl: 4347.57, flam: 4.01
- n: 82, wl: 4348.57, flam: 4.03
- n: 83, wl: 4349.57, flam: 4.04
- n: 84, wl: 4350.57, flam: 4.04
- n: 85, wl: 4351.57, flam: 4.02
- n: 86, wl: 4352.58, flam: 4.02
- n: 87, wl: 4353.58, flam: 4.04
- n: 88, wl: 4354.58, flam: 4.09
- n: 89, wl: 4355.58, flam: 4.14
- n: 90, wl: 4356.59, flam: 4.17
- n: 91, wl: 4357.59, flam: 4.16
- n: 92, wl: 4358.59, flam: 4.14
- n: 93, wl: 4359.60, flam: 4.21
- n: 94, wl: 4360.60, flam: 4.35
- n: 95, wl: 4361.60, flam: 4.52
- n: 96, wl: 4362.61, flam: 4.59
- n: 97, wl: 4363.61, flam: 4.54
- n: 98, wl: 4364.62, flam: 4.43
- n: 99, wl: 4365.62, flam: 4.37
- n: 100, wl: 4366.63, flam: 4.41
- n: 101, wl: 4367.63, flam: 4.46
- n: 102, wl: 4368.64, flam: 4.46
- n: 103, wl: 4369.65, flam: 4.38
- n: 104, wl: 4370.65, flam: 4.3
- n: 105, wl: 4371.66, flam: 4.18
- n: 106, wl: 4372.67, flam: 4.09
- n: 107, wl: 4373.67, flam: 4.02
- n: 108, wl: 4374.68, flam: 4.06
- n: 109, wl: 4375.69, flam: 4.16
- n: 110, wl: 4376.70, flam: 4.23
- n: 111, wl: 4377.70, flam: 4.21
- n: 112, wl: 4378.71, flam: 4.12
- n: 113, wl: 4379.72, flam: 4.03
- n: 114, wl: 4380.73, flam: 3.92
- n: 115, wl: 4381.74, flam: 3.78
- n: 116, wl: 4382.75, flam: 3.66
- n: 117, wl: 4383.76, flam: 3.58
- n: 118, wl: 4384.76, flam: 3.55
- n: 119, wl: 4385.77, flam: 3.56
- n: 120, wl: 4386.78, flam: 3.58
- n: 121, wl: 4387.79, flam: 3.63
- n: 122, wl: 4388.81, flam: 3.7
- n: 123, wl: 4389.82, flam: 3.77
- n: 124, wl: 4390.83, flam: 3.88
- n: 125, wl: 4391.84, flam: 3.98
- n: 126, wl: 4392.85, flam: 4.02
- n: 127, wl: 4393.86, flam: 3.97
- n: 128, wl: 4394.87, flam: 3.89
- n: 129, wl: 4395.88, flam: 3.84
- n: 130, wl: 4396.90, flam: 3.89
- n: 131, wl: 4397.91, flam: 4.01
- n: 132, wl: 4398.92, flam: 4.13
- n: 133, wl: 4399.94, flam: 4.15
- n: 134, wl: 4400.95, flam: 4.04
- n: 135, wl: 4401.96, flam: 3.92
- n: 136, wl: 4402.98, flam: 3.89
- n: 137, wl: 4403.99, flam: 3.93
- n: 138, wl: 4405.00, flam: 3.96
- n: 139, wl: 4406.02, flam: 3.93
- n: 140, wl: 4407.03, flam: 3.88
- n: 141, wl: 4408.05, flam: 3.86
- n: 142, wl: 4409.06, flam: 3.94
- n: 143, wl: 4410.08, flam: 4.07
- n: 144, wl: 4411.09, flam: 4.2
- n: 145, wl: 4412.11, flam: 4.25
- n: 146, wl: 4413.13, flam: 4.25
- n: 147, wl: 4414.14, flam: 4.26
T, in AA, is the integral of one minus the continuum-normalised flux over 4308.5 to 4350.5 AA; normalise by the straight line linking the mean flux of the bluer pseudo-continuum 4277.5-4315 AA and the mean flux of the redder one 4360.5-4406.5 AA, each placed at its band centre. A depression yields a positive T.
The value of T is -4.5 AA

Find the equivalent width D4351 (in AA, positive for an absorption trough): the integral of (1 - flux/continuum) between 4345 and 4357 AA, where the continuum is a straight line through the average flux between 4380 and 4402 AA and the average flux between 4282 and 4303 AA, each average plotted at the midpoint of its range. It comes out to -1.8 AA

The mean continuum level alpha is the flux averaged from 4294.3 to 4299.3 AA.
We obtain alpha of 2.98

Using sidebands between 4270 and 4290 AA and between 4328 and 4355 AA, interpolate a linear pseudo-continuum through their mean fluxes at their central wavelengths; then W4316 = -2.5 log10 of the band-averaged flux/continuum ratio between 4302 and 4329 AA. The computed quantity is 0.15 mag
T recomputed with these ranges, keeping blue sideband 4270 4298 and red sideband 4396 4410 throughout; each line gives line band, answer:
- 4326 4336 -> -0.85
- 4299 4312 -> 3.21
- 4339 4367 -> -3.65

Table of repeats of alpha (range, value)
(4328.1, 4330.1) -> 3.62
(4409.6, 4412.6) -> 4.18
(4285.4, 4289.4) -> 3.2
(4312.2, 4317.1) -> 3.71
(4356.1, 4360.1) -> 4.17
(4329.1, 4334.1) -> 4.07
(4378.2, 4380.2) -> 4.07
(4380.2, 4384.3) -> 3.74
